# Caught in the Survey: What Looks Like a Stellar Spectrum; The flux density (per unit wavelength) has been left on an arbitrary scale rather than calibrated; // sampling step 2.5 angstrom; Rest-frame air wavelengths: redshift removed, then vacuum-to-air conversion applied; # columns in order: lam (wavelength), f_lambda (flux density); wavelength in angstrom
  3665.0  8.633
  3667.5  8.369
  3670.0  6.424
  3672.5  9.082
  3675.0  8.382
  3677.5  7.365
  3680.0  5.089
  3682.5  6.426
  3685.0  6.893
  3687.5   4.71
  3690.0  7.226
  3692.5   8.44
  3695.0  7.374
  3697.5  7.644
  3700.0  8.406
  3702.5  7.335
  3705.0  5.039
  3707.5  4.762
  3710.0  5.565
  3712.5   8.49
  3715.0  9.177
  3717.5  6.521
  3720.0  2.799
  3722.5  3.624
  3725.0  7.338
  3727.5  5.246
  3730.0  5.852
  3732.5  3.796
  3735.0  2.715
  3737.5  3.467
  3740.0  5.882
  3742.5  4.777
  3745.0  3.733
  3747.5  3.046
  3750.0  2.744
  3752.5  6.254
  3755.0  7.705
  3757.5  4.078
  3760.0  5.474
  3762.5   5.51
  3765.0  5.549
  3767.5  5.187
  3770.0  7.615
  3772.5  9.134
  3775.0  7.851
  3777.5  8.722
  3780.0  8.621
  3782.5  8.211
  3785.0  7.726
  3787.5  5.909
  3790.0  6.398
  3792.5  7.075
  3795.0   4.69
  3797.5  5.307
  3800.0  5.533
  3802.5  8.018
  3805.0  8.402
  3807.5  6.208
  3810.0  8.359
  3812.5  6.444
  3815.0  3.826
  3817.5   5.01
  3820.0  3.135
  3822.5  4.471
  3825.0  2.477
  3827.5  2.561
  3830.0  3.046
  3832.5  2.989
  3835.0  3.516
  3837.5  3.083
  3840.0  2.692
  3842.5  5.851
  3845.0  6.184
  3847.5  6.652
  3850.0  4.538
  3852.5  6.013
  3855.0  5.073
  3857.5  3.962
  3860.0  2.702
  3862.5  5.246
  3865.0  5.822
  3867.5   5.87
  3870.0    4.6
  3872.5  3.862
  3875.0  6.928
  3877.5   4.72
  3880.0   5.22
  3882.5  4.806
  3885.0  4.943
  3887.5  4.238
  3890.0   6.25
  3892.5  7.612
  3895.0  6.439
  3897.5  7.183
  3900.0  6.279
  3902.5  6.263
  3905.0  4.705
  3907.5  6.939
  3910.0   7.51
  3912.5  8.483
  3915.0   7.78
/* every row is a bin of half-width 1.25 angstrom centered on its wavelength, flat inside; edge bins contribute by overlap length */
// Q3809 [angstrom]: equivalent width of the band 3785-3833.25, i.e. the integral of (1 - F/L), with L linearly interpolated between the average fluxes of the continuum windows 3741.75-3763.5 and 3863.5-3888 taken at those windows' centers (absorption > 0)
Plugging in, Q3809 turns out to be -3.9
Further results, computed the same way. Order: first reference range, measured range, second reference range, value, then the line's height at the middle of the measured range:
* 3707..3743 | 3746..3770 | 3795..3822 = 1.7 angstrom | 5.58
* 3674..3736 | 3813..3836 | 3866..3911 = 9.3 angstrom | 5.95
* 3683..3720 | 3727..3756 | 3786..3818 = 9.0 angstrom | 6.61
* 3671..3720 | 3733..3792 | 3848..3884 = 2.0 angstrom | 6.17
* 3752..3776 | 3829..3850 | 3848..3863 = 2.8 angstrom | 4.97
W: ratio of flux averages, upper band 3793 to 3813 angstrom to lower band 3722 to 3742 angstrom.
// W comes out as 1.39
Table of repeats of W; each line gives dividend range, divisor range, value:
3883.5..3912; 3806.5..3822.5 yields 1.16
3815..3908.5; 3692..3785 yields 0.81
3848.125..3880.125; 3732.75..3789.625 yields 0.85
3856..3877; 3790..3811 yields 0.73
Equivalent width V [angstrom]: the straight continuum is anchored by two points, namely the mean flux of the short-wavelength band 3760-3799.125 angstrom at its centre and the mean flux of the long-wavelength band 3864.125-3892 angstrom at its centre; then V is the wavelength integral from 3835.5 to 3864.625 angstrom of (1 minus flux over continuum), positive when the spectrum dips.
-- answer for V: 4.98 angstrom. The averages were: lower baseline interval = 6.84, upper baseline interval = 5.26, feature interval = 4.73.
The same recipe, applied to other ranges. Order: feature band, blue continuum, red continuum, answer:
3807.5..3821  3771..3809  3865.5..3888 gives 2.4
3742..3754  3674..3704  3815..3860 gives 3.6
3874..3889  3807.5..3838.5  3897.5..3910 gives 1.5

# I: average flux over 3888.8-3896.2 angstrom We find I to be 6.77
